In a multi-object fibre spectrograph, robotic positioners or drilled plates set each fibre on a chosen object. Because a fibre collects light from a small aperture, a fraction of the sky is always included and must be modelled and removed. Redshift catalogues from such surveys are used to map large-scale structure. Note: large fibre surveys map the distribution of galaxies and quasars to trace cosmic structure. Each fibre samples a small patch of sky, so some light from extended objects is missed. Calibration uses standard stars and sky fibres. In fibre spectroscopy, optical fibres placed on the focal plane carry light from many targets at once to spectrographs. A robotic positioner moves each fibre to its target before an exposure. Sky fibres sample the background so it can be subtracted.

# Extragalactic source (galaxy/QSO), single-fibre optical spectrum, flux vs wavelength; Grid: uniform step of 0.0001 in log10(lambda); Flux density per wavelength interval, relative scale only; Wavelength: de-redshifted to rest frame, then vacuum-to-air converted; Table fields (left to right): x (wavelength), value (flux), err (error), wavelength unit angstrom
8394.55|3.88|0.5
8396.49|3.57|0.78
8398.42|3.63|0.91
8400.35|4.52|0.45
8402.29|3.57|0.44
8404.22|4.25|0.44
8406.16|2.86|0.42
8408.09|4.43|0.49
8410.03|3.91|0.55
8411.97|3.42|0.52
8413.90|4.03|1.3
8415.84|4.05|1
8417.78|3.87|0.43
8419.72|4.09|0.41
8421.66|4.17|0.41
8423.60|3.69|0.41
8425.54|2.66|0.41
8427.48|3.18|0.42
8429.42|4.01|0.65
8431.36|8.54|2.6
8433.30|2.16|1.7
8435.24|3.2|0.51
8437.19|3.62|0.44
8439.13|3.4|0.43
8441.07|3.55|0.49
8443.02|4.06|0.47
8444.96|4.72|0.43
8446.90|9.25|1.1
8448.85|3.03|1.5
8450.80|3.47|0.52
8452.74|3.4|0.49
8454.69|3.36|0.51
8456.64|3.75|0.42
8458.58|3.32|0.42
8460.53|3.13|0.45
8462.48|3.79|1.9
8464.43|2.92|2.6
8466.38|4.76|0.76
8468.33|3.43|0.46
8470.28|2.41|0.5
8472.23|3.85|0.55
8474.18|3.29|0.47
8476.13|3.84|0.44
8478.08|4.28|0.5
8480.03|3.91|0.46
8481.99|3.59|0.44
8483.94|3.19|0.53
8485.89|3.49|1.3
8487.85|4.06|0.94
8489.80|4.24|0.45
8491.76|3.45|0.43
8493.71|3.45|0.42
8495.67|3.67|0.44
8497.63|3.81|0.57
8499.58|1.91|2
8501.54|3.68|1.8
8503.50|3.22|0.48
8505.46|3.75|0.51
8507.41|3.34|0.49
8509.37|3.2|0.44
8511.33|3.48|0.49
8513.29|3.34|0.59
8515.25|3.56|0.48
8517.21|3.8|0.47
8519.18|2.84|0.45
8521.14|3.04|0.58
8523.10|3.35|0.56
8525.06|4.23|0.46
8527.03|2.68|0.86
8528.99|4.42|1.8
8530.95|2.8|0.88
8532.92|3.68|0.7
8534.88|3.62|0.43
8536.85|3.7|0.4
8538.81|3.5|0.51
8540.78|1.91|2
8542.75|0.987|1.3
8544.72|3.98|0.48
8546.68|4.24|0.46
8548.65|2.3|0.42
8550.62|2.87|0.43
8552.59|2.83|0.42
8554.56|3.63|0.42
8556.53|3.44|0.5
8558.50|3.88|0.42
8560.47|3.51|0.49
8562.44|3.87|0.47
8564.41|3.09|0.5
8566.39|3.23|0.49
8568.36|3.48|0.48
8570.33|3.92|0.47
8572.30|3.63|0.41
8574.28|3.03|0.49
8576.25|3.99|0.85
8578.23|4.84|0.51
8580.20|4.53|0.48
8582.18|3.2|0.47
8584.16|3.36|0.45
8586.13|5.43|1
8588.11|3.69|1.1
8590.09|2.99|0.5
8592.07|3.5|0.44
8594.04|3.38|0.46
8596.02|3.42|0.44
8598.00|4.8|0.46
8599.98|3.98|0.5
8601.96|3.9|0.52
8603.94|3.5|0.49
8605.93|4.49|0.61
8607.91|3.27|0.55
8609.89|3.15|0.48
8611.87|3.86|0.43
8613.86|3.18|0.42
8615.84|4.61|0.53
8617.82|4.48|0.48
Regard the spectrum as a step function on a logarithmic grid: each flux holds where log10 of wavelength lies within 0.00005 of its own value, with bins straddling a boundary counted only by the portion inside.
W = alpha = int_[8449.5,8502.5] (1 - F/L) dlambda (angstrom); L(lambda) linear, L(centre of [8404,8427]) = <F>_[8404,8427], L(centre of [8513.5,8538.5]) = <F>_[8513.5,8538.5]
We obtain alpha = 1.02 angstrom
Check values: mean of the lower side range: 3.76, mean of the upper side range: 3.47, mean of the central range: 3.53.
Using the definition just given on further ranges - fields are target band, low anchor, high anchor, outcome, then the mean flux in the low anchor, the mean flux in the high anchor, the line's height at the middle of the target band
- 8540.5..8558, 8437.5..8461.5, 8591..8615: 3.8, 4.03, 3.71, 3.82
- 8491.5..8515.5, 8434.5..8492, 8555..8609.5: 2.6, 3.8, 3.75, 3.78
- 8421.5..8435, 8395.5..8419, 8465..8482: -0.7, 3.84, 3.69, 3.8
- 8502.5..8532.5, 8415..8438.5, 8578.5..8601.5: 3.8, 3.93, 3.88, 3.9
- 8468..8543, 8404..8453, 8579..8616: 10.0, 4.05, 3.79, 3.93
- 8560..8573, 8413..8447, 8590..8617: 1.0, 4.11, 3.75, 3.82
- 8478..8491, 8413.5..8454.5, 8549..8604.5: 0.5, 4.09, 3.66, 3.94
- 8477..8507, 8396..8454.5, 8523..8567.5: 0.3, 4.01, 3.29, 3.61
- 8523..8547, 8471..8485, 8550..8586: 2.4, 3.68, 3.63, 3.65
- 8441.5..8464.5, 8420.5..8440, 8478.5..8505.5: -1.8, 3.87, 3.54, 3.75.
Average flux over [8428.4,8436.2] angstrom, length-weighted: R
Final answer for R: 4.47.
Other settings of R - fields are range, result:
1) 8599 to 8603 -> 3.94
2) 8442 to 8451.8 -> 4.89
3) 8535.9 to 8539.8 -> 3.6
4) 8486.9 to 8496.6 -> 3.77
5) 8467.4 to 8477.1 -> 3.36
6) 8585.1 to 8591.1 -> 4.03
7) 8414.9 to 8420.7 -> 4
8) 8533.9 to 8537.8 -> 3.66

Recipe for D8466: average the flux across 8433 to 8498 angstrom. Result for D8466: 3.75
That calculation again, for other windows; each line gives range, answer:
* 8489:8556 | 3.31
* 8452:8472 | 3.44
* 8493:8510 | 3.34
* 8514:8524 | 3.32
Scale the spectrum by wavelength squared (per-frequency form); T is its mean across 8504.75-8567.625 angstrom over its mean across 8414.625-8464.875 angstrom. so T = 0.86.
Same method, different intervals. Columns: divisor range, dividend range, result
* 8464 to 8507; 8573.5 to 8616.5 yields 1.10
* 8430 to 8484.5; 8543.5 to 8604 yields 0.96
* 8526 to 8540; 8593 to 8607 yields 1.15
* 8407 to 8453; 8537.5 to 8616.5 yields 0.90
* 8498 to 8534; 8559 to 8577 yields 1.06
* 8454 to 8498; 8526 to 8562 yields 0.91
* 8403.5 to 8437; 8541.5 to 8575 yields 0.87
